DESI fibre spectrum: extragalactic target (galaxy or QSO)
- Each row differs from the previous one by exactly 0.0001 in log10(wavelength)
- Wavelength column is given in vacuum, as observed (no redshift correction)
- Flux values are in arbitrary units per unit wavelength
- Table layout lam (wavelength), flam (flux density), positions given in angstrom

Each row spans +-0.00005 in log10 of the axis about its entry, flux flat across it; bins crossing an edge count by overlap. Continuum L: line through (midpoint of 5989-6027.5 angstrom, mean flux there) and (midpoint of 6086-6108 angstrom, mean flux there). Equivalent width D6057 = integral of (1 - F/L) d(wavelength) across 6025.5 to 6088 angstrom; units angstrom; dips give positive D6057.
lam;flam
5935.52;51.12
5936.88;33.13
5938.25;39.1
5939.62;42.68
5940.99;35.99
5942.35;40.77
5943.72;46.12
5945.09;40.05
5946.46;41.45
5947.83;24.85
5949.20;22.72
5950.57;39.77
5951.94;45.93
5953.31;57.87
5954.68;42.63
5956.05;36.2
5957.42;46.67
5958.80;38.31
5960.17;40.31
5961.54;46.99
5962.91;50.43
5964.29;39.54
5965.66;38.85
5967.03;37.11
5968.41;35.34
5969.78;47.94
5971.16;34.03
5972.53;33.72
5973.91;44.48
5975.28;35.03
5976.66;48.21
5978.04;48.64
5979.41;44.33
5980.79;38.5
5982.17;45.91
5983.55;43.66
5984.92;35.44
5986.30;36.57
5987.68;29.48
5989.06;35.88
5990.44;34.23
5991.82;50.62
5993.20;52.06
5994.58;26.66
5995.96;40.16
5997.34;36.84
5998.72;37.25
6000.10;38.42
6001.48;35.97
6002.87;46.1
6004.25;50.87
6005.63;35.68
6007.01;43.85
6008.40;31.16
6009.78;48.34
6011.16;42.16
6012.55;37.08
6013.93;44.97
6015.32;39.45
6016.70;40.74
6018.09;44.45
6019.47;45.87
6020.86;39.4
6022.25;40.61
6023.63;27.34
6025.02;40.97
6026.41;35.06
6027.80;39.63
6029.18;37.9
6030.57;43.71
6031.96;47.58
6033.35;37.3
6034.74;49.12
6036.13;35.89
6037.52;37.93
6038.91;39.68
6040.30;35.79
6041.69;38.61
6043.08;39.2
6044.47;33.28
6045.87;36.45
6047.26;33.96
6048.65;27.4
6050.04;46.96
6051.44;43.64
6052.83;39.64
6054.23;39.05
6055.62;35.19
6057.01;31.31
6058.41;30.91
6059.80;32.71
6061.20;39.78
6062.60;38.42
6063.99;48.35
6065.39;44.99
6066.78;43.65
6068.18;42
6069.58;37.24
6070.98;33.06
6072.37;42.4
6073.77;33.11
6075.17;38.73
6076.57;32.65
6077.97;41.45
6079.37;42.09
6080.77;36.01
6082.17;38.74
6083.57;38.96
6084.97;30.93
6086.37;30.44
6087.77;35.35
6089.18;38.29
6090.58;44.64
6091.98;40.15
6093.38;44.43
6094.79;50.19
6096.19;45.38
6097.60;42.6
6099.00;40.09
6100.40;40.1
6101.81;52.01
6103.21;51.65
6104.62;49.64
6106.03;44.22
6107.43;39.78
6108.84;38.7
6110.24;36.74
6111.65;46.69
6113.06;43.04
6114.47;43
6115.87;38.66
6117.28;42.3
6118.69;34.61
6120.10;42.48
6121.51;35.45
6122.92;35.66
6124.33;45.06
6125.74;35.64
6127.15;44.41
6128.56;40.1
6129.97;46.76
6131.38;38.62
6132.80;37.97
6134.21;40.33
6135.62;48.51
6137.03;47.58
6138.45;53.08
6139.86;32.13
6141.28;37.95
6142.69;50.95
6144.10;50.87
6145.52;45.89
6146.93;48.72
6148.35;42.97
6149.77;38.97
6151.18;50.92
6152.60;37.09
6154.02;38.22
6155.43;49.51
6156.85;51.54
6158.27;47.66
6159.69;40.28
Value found 5.47 angstrom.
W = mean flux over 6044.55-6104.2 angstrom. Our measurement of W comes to 39.4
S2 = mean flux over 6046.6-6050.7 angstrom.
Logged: 36.1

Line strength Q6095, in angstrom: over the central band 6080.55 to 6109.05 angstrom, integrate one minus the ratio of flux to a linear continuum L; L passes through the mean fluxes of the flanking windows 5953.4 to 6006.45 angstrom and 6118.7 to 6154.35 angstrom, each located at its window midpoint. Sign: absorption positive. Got 0.3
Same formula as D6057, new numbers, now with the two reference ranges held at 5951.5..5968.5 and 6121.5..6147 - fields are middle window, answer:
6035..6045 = 1.2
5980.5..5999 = 1.8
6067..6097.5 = 2.8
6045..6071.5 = 3.0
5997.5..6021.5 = 1.0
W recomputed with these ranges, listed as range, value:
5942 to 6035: 40.5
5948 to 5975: 40.6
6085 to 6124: 41.6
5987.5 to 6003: 38.7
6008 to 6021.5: 41.6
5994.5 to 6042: 40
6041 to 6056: 37.6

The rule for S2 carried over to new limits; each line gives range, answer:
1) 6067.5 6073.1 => 38.6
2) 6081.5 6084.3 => 38.8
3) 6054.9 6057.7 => 33.4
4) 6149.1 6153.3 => 42.4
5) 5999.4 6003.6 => 40.2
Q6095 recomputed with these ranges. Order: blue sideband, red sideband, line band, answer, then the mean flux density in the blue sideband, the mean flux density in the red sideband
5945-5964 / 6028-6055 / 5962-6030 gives -0.1 angstrom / 41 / 39.1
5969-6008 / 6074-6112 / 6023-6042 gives 0.7 angstrom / 40.3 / 41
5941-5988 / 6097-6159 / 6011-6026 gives 0.5 angstrom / 40.5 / 43.2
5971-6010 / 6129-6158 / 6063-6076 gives 0.6 angstrom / 40.1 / 44.4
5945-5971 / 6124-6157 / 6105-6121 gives 0.8 angstrom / 40.6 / 43.8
